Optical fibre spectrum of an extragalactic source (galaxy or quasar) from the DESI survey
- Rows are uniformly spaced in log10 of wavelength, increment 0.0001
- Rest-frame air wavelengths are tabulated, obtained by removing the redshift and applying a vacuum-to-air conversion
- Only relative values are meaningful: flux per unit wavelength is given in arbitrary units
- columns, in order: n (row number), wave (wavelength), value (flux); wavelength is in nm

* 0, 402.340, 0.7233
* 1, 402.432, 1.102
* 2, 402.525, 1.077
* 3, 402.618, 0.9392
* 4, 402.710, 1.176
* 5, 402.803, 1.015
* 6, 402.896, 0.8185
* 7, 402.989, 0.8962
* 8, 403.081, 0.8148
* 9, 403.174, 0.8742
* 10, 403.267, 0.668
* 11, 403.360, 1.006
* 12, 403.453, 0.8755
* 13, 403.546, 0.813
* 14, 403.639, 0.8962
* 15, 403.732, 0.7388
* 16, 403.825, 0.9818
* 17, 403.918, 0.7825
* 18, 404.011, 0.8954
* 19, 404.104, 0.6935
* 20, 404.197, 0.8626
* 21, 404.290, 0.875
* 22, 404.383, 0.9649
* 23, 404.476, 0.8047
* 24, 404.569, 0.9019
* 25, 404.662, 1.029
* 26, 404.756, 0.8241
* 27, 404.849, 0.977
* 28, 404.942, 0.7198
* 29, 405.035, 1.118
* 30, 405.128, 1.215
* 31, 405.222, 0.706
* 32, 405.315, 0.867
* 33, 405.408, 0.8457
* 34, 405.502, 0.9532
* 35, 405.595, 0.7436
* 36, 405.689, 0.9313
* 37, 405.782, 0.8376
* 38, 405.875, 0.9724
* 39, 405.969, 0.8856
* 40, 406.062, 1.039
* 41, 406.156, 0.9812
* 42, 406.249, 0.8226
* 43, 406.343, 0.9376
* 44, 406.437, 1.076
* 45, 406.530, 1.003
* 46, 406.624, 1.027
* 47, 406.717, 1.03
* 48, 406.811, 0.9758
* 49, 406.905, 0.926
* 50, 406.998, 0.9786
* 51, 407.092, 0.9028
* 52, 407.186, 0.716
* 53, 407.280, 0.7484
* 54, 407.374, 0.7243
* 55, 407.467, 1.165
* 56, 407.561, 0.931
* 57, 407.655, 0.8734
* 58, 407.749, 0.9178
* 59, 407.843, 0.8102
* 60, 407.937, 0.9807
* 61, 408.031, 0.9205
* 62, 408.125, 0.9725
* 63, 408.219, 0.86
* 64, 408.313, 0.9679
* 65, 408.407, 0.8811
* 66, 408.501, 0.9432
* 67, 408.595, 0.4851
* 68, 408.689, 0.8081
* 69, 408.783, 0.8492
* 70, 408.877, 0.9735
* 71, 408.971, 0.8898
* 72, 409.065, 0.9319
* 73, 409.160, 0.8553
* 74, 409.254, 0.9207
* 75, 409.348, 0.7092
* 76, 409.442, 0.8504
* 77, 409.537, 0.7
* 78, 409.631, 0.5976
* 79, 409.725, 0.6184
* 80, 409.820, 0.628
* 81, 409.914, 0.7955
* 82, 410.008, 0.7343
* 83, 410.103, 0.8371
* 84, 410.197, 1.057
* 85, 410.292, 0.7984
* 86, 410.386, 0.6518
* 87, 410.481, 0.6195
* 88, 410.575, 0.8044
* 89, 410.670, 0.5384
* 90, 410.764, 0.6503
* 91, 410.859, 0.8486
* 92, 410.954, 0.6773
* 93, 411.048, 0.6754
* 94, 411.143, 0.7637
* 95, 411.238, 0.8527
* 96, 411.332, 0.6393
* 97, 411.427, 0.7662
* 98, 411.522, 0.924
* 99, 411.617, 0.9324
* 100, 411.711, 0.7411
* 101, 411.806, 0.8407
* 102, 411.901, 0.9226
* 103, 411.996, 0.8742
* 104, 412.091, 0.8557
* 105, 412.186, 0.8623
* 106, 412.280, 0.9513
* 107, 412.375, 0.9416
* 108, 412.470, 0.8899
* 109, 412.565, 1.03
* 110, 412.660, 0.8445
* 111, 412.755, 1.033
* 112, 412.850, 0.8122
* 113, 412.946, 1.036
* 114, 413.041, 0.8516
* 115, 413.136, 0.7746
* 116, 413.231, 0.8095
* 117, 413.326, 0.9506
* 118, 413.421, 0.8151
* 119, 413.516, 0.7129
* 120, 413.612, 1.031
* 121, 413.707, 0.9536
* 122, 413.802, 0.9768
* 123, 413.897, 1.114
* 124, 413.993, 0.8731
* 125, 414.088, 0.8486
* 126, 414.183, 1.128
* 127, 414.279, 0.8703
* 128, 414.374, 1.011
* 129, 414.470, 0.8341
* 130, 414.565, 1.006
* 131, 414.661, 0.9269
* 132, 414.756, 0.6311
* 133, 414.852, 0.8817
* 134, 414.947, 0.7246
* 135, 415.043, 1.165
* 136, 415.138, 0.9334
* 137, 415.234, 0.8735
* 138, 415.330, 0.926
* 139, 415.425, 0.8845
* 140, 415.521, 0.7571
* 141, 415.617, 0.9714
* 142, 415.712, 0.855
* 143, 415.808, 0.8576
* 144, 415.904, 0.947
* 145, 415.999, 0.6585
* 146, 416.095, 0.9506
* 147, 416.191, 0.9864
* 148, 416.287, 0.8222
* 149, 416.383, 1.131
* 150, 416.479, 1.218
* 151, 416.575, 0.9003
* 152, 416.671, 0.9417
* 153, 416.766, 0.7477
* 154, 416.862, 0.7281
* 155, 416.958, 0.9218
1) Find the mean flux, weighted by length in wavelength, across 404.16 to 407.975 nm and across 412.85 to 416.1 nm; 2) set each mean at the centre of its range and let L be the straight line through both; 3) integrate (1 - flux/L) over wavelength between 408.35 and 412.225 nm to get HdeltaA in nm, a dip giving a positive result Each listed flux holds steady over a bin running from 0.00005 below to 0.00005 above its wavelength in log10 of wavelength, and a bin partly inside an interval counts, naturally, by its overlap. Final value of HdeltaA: 0.51 nm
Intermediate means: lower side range 0.917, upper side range 0.896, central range 0.788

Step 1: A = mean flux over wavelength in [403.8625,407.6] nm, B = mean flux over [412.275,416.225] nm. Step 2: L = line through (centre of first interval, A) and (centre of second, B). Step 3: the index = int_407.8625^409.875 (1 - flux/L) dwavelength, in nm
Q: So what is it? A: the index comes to 0.18 nm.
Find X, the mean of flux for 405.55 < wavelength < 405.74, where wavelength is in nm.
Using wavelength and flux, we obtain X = 0.838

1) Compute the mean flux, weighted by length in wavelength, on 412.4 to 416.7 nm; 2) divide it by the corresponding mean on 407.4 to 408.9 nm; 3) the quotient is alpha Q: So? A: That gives 1.0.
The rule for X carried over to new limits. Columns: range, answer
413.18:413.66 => 0.864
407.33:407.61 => 0.944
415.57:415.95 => 0.908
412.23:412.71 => 0.933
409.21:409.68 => 0.755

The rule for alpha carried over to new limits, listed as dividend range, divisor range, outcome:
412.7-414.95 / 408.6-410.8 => 1.17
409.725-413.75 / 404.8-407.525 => 0.89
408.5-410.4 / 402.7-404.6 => 0.91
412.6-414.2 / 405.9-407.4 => 0.99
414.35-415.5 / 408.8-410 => 1.13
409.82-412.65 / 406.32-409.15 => 0.89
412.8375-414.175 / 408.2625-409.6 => 1.08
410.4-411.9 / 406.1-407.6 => 0.81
